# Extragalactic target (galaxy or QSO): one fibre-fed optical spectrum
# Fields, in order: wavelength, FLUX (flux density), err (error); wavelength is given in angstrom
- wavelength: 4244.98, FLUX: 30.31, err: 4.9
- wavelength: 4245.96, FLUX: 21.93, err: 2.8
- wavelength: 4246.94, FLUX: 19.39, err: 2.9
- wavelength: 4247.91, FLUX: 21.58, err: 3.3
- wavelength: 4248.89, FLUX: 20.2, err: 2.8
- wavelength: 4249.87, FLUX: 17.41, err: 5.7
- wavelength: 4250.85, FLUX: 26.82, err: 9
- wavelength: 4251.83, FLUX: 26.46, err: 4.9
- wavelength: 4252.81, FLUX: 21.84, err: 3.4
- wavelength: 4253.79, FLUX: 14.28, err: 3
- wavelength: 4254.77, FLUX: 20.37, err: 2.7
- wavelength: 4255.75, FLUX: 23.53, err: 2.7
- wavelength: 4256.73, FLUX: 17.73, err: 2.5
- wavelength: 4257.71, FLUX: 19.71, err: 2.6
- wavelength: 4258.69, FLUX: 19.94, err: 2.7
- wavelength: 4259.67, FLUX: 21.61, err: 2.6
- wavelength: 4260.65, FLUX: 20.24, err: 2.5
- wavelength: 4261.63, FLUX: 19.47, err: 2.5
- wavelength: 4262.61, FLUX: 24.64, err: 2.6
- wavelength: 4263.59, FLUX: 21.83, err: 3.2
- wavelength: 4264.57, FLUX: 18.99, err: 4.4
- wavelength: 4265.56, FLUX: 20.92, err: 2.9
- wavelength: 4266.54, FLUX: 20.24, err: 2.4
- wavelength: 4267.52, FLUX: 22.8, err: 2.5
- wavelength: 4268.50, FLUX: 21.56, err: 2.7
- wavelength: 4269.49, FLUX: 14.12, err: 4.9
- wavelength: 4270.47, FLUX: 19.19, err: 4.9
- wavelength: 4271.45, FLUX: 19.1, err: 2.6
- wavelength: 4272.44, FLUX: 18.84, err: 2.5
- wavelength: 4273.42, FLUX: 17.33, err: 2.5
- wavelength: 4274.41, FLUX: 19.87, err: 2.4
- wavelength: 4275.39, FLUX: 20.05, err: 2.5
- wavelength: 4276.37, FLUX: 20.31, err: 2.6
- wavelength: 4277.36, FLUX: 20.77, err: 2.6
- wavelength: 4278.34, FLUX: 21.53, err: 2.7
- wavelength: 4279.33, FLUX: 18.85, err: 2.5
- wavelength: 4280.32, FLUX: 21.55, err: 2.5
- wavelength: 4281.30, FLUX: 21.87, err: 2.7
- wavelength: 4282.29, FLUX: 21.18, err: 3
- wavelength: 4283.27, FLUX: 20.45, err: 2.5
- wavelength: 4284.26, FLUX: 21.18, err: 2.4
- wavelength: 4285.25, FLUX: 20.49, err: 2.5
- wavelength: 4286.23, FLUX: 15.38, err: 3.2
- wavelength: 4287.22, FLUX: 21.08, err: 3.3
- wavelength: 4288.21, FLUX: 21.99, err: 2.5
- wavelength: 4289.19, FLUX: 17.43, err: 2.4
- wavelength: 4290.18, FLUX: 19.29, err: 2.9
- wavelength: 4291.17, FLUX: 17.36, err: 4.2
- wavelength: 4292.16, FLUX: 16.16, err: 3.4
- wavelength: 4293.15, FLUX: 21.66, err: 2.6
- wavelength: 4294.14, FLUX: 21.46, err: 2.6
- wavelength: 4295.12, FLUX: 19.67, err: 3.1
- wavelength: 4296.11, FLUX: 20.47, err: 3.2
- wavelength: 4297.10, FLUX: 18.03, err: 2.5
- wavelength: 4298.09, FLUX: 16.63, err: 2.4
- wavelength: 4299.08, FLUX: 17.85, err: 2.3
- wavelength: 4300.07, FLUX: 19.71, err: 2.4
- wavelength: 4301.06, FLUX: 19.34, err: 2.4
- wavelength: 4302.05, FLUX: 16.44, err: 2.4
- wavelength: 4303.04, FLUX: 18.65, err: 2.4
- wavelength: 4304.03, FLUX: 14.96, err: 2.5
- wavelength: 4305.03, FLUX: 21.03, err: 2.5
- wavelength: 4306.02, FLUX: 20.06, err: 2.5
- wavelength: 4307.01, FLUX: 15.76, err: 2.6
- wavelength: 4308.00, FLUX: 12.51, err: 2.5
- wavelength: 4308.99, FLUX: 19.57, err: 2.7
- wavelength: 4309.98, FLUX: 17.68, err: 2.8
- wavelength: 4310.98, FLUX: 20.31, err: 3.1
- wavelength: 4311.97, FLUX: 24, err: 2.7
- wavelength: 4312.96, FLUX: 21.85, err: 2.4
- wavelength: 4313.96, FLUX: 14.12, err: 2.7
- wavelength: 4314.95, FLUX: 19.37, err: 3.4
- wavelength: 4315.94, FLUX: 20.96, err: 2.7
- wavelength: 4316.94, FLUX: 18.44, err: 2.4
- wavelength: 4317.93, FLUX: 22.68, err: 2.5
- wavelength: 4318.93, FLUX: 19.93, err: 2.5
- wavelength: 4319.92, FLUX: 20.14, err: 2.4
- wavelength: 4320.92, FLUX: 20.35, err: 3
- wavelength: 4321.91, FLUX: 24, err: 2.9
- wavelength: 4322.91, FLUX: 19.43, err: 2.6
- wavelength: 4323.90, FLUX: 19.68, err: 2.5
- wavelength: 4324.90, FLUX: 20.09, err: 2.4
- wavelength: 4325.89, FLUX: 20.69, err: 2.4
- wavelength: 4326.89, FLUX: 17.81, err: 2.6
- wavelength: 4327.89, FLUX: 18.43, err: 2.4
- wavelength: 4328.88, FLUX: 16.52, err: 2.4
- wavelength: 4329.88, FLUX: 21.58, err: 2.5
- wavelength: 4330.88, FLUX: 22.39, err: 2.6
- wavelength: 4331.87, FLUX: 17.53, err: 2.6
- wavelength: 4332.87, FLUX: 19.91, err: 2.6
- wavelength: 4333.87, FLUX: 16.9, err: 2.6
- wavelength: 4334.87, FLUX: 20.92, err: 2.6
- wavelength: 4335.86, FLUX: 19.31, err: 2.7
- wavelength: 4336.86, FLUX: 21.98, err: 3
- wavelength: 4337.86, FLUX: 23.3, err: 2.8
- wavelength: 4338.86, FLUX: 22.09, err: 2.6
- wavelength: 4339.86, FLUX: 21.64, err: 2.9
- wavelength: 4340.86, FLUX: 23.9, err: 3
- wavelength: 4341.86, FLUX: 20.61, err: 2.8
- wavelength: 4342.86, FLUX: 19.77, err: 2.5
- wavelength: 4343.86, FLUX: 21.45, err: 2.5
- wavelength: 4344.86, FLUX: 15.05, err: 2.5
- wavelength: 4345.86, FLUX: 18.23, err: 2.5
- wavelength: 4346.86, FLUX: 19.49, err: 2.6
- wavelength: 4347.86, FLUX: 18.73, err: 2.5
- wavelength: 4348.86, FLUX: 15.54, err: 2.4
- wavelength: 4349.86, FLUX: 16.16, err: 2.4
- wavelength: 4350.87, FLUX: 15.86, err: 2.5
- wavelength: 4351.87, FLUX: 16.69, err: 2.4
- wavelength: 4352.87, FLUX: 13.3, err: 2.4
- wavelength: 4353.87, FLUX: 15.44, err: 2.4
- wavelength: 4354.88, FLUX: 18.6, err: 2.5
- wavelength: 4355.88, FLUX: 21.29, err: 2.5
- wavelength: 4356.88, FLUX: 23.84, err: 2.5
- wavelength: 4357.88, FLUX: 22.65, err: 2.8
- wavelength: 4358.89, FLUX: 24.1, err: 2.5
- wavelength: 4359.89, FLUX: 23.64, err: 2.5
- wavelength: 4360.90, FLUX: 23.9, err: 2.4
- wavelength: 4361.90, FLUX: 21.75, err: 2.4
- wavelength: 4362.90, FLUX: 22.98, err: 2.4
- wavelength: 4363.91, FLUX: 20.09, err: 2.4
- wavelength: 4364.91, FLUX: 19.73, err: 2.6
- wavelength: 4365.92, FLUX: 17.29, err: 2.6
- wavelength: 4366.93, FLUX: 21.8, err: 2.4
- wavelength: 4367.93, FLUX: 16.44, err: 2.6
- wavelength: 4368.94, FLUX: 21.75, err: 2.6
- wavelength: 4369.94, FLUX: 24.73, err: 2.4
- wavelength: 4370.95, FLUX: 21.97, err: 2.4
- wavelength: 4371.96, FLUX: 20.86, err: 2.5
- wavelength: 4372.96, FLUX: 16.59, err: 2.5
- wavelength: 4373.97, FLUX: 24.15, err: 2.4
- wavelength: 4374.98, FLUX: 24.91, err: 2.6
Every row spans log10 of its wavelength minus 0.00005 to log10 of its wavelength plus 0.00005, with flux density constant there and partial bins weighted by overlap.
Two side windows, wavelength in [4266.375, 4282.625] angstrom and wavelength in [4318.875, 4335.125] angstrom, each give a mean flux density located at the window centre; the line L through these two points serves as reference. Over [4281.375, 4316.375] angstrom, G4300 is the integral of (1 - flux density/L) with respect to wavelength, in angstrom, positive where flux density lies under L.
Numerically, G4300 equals 1.5 angstrom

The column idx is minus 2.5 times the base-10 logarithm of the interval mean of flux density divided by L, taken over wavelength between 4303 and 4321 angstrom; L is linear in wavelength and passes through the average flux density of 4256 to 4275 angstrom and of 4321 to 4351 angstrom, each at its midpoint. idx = 0.04 mag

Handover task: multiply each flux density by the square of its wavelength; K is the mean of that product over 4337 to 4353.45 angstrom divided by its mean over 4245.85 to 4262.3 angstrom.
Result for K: 0.95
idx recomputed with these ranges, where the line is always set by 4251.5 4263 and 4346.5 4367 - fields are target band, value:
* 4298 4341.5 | 0.02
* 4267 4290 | 0.03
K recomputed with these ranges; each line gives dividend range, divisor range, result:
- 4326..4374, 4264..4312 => 1.07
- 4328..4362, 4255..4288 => 1.01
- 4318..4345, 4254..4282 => 1.04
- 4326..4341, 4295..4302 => 1.10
